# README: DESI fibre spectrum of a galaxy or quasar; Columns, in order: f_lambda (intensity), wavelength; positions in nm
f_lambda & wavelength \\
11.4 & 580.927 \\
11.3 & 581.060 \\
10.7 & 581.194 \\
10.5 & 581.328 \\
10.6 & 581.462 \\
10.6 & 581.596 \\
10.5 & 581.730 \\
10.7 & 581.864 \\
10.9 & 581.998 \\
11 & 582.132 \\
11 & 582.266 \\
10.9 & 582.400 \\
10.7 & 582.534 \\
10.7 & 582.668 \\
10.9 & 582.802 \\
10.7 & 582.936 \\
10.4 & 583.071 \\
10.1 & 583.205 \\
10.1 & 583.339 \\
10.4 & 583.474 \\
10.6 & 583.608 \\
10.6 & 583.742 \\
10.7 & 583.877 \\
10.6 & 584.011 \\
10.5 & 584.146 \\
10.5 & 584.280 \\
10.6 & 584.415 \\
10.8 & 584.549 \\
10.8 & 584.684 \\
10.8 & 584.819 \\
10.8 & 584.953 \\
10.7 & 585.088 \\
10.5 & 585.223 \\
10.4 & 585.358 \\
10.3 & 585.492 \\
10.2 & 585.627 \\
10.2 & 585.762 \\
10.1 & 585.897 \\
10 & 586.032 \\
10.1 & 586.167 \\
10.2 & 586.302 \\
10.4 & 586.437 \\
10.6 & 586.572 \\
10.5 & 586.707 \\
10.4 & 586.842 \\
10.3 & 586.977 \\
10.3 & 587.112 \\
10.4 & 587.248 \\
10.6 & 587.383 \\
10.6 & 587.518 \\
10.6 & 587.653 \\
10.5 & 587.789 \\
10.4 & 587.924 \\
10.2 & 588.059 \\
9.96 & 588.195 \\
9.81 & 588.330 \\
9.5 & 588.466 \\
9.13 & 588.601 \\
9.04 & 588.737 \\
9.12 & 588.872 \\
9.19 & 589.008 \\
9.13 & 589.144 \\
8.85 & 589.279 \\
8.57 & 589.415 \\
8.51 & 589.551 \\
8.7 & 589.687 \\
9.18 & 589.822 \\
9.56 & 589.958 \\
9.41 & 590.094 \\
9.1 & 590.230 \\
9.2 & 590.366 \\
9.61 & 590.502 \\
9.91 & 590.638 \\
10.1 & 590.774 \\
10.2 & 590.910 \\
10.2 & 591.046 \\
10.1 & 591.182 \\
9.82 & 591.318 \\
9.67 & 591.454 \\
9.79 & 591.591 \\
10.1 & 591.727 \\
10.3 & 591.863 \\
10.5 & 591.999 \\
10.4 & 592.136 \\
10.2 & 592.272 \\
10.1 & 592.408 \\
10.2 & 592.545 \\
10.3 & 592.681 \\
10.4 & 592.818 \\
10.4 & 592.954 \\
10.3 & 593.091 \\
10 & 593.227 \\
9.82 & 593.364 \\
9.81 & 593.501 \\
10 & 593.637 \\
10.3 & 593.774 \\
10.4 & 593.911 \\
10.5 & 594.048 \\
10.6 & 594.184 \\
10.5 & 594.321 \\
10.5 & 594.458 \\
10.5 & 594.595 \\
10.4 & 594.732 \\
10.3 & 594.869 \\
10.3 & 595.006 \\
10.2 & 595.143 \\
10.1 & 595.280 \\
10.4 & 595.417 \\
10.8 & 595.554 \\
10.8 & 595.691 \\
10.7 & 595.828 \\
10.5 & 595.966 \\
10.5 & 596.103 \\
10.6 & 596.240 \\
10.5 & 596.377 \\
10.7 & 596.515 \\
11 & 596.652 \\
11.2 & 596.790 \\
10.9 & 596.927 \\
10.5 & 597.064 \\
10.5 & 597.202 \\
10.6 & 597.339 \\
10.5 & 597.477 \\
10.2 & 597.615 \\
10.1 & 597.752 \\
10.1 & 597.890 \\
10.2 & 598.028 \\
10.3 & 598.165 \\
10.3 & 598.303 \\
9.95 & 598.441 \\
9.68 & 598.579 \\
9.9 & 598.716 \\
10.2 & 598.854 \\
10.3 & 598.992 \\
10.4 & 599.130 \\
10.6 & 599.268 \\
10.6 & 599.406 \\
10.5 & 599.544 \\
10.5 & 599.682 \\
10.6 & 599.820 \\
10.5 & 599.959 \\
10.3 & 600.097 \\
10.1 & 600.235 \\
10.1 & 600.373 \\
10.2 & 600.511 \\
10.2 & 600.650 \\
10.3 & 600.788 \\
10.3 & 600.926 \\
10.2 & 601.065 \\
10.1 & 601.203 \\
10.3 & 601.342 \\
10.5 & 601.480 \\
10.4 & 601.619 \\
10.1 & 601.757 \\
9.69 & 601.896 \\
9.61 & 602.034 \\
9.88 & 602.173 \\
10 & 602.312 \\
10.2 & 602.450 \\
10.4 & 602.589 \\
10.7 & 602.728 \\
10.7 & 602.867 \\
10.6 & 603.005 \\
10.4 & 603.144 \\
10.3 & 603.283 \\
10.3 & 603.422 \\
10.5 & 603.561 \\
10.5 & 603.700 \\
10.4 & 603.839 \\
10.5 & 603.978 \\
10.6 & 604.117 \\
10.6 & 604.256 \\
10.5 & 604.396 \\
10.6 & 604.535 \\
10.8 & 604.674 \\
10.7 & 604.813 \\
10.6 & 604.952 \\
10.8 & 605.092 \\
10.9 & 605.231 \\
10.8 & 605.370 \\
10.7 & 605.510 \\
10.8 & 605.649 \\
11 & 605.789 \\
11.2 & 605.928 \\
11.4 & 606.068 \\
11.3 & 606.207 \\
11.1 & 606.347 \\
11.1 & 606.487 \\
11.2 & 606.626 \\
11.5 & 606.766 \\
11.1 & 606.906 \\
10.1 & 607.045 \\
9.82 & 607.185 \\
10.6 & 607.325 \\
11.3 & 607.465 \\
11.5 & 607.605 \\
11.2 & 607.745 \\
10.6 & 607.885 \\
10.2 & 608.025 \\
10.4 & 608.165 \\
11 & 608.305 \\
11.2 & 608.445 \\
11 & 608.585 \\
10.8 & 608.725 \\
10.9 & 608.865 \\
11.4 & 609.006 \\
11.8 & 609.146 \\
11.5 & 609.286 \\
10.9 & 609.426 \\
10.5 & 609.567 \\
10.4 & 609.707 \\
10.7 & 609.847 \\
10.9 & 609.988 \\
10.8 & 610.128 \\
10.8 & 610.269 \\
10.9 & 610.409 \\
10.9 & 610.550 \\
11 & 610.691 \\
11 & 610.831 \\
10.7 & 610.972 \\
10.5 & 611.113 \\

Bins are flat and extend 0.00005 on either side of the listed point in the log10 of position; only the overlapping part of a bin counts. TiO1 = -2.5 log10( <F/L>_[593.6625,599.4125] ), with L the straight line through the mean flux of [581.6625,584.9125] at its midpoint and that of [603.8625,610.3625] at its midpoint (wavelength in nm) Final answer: 0.04 mag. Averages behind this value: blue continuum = 10.6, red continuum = 10.9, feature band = 10.4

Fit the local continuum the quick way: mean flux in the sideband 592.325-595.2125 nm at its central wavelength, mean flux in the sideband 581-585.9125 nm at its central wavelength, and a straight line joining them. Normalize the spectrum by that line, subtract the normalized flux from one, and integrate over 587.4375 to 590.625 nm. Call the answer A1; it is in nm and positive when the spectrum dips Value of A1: 0.29 nm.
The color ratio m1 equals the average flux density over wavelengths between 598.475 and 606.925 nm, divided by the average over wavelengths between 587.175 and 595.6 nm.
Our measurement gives 1.05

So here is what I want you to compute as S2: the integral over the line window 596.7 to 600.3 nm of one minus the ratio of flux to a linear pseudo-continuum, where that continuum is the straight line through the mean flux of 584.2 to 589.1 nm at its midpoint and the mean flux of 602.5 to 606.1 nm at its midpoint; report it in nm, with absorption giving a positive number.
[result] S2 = 0.05 nm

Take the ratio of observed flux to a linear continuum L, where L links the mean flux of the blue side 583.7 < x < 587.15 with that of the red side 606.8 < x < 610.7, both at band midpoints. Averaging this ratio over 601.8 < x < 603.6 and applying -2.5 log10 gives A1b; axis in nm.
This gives 0.05 mag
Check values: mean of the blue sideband 10.5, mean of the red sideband 10.9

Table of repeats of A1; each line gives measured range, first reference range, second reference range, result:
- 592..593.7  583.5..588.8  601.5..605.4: 0.033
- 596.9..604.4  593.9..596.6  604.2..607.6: 0.261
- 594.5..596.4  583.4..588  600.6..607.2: 0.008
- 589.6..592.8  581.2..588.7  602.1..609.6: 0.209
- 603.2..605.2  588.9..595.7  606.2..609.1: 0.027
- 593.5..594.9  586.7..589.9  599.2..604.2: -0.055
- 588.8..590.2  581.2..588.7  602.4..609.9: 0.199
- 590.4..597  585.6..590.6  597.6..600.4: -0.187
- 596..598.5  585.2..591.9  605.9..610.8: -0.035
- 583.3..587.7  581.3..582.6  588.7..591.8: -0.119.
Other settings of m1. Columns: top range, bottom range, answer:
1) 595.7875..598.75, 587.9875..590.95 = 1.12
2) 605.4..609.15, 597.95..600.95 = 1.07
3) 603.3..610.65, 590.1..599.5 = 1.05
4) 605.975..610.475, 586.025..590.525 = 1.12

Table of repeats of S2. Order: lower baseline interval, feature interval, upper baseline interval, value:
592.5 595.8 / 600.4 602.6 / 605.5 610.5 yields 0.11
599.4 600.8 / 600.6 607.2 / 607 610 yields 0.01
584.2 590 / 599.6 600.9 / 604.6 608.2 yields 0.04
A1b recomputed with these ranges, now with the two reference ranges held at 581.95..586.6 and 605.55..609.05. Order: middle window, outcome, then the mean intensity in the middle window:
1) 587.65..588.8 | 0.079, 9.86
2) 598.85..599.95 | 0.034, 10.5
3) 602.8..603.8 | 0.040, 10.5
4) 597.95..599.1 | 0.070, 10.1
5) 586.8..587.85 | 0.013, 10.5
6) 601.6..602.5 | 0.093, 9.96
